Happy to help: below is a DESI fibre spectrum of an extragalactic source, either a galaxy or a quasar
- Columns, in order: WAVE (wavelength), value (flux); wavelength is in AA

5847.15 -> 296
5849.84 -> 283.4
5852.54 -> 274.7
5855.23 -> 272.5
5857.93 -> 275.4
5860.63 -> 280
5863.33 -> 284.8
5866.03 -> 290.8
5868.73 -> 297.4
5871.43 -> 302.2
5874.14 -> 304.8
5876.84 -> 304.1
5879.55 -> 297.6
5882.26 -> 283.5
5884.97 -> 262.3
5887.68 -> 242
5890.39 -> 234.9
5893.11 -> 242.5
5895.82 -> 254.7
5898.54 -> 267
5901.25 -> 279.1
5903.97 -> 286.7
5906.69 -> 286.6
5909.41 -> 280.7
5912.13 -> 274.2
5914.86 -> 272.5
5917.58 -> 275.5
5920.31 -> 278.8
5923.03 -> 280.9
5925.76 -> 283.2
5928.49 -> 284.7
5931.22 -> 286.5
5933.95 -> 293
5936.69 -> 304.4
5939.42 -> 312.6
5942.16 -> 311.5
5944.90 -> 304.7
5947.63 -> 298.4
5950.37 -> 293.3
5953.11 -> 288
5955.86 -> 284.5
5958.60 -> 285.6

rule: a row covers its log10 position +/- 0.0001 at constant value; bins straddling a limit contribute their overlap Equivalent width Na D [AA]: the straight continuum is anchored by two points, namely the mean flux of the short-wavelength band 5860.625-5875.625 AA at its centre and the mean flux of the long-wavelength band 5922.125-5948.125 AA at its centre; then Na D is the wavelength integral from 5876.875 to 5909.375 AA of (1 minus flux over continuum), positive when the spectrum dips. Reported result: 2.9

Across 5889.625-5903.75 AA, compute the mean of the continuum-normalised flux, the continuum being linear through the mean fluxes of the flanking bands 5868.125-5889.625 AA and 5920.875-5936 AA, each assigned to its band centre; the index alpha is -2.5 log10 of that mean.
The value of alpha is 0.11 mag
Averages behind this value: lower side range 285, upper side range 286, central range 259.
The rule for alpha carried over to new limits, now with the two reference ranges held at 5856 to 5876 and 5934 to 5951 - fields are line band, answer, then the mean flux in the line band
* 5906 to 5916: 0.077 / 278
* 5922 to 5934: 0.060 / 285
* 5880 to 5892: 0.140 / 258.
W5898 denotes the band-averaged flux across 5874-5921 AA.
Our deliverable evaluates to 273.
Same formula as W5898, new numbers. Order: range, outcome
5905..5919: 278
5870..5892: 278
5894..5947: 285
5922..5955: 295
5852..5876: 288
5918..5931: 282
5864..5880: 299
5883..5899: 251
